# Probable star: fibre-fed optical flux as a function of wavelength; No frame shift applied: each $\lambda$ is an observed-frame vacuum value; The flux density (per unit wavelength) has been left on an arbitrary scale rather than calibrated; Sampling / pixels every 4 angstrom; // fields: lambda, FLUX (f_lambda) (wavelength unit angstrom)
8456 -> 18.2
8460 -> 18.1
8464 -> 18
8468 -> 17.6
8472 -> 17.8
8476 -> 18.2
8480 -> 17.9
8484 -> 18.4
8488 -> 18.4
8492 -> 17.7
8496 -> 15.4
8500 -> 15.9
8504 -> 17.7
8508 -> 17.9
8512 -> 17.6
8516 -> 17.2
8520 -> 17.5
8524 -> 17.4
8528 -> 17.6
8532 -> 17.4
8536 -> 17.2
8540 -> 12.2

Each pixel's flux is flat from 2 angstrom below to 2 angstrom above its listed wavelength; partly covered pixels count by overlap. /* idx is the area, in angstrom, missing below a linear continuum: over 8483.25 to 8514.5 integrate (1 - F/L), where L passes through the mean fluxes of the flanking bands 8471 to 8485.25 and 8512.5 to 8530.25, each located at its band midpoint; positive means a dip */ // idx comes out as 0.8 angstrom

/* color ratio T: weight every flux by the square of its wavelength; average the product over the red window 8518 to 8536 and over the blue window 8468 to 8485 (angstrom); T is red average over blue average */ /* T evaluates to 0.98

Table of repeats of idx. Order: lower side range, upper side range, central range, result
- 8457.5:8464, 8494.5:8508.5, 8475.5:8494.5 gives -0.90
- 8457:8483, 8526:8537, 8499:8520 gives 0.31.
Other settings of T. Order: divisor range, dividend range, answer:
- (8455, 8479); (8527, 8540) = 0.94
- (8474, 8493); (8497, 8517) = 0.95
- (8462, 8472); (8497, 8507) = 0.95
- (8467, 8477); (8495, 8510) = 0.95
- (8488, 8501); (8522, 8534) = 1.06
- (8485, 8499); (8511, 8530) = 1.02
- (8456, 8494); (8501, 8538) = 0.98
